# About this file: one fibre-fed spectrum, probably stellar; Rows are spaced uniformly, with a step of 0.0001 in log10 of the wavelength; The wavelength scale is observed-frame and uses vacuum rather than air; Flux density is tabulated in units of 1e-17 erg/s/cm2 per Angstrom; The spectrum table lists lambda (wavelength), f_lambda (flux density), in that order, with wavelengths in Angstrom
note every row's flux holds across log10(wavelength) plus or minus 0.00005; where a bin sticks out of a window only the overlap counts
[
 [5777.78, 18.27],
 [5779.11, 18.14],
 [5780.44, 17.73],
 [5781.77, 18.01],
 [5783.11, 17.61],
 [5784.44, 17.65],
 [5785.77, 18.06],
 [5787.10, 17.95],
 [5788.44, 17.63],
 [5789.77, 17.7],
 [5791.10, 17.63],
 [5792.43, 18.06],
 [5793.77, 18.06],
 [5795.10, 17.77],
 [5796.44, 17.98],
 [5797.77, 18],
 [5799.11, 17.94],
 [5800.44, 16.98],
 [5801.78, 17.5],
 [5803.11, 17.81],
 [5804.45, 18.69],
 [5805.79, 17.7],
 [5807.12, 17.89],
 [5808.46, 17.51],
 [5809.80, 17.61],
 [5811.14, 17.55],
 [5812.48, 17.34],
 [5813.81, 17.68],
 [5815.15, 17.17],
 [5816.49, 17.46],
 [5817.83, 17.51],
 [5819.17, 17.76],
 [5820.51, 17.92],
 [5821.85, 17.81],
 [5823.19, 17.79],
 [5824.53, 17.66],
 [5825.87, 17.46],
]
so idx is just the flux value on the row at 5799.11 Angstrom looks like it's 17.94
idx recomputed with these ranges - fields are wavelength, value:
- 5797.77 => 18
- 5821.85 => 17.81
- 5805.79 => 17.7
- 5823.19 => 17.79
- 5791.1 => 17.63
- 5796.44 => 17.98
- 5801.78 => 17.5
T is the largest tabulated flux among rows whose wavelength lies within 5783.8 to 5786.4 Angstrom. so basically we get 18.06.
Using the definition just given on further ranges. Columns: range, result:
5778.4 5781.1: 18.14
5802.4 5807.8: 18.69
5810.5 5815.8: 17.68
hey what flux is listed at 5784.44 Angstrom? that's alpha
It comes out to 17.65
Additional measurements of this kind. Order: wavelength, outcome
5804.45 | 18.69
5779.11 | 18.14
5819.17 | 17.76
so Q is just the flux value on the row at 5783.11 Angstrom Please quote 17.61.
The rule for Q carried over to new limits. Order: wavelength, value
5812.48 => 17.34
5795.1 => 17.77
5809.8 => 17.61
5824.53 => 17.66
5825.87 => 17.46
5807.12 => 17.89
